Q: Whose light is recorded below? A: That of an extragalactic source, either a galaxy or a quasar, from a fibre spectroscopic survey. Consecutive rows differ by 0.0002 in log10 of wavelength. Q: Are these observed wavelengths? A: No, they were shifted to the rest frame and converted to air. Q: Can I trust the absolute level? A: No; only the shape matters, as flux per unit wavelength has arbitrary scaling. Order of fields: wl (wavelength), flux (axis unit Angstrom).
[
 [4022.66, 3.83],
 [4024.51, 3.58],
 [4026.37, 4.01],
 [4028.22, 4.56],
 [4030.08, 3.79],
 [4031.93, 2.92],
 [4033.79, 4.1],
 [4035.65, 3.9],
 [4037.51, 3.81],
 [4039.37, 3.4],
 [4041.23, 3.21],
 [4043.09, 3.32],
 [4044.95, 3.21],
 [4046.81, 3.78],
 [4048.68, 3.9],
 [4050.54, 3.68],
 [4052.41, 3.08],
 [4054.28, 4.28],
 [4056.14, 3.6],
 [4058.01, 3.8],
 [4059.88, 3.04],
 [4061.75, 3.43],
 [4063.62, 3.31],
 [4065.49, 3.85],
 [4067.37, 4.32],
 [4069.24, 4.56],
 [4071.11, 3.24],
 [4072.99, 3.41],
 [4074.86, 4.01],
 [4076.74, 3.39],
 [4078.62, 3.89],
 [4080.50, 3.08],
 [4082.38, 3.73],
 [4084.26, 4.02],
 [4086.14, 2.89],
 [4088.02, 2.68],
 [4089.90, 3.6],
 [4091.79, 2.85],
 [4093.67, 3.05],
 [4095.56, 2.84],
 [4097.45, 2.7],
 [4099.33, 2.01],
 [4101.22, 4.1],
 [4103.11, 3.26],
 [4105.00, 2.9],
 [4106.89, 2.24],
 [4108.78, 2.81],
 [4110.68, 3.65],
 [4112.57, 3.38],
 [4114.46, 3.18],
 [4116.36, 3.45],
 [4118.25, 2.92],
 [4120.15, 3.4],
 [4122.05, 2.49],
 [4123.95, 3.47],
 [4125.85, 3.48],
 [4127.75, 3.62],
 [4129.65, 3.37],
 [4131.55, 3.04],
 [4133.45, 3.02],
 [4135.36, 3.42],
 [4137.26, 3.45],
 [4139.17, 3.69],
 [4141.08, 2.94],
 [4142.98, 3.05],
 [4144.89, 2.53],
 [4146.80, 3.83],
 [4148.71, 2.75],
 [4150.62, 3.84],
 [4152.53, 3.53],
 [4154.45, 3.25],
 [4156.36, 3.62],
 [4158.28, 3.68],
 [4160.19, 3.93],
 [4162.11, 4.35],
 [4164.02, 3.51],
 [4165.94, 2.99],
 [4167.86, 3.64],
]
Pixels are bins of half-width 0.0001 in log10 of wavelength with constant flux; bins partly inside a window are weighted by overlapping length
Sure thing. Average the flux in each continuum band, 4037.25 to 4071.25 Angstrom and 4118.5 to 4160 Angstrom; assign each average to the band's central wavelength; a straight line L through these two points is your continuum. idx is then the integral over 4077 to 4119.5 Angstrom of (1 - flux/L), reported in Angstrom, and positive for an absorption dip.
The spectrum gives 3.85 Angstrom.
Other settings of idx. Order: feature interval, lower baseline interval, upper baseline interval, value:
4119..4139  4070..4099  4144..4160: 0.44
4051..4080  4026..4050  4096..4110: -2.94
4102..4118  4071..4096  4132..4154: 0.97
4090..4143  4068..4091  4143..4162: 5.42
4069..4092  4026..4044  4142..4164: 0.89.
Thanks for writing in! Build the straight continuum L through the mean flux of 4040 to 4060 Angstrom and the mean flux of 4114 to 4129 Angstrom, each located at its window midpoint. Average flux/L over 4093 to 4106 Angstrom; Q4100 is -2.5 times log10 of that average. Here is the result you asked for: 0.128 mag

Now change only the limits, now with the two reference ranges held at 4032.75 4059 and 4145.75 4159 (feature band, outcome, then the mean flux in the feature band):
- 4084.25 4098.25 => 0.18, 3.02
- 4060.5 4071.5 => -0.05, 3.79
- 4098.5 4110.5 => 0.21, 2.94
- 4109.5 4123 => 0.11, 3.2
